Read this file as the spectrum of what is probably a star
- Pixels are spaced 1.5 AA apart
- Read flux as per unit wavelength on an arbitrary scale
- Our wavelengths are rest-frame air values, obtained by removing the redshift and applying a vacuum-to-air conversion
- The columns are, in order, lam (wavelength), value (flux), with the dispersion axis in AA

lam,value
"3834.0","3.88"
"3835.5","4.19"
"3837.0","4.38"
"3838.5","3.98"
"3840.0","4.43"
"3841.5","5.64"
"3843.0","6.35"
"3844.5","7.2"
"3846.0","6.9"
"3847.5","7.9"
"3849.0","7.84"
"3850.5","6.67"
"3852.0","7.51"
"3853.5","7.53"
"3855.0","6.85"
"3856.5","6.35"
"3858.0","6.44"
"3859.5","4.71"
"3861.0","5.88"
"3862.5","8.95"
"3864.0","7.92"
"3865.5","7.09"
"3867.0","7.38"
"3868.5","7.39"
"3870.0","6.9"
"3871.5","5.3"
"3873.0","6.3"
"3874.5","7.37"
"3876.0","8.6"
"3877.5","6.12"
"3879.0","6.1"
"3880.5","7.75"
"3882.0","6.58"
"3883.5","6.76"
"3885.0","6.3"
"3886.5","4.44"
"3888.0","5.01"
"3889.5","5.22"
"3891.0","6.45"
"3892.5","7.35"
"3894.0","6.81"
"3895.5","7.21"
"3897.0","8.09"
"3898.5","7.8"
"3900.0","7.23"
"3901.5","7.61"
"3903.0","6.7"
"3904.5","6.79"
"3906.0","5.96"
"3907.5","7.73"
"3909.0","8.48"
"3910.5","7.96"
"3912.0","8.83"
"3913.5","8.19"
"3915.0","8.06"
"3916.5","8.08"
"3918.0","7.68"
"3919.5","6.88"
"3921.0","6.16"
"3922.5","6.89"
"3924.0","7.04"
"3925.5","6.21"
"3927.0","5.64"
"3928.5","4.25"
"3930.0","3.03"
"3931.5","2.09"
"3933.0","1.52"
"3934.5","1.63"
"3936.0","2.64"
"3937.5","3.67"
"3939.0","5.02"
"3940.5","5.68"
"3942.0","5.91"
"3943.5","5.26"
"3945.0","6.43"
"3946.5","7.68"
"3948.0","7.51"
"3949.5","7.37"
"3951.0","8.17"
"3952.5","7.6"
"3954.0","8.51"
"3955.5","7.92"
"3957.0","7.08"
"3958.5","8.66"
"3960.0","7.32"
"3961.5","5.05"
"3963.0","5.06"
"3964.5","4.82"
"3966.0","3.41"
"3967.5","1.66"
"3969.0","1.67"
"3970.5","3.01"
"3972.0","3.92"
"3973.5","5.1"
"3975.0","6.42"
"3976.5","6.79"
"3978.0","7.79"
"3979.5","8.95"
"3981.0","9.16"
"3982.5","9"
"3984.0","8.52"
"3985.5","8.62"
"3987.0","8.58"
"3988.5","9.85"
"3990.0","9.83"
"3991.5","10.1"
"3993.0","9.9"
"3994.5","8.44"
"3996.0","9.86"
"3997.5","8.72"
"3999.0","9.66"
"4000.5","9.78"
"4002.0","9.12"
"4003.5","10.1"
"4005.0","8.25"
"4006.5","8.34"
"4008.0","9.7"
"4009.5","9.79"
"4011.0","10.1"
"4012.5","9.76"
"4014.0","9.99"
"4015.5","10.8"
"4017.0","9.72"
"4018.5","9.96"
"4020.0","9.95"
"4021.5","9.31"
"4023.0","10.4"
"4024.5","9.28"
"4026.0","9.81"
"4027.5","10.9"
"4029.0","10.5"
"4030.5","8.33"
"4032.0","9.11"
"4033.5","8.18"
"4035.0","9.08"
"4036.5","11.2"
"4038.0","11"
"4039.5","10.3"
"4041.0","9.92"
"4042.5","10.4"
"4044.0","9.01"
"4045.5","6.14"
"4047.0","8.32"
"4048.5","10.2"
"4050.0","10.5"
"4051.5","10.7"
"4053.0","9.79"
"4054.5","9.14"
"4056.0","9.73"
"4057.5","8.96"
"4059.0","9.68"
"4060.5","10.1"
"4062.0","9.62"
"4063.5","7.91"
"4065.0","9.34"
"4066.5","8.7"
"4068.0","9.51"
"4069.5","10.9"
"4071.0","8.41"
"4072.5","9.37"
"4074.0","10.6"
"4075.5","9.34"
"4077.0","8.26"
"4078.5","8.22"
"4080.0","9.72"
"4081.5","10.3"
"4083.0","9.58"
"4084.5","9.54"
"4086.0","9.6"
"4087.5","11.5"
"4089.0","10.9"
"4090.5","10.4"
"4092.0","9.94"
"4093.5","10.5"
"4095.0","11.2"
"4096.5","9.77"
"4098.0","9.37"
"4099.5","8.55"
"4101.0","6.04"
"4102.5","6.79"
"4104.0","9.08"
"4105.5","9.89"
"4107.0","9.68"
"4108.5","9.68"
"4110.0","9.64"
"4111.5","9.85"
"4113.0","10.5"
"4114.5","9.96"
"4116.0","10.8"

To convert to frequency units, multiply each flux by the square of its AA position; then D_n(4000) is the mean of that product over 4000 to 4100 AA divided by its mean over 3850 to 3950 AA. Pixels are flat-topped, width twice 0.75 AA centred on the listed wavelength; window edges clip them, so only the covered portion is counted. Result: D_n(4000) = 1.62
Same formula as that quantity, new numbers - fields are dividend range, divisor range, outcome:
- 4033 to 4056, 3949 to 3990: 1.48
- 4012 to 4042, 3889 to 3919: 1.42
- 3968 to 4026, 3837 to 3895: 1.41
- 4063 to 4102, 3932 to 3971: 1.88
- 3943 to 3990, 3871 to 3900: 1.06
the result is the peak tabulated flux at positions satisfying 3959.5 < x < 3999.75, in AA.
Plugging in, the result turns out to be 10.1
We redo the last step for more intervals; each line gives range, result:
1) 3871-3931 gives 8.83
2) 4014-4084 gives 11.2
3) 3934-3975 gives 8.66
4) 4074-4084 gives 10.6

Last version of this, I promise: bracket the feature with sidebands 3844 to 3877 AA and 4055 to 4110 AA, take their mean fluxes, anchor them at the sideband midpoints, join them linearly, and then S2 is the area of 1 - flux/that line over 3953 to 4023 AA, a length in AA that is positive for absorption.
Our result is 3.7 AA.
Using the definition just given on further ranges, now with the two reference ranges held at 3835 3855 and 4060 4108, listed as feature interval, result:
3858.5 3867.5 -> -0.66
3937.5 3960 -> 2.05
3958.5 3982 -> 7.26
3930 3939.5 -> 6.03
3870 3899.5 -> 0.68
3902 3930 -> 0.80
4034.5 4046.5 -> -1.02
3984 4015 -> -4.07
